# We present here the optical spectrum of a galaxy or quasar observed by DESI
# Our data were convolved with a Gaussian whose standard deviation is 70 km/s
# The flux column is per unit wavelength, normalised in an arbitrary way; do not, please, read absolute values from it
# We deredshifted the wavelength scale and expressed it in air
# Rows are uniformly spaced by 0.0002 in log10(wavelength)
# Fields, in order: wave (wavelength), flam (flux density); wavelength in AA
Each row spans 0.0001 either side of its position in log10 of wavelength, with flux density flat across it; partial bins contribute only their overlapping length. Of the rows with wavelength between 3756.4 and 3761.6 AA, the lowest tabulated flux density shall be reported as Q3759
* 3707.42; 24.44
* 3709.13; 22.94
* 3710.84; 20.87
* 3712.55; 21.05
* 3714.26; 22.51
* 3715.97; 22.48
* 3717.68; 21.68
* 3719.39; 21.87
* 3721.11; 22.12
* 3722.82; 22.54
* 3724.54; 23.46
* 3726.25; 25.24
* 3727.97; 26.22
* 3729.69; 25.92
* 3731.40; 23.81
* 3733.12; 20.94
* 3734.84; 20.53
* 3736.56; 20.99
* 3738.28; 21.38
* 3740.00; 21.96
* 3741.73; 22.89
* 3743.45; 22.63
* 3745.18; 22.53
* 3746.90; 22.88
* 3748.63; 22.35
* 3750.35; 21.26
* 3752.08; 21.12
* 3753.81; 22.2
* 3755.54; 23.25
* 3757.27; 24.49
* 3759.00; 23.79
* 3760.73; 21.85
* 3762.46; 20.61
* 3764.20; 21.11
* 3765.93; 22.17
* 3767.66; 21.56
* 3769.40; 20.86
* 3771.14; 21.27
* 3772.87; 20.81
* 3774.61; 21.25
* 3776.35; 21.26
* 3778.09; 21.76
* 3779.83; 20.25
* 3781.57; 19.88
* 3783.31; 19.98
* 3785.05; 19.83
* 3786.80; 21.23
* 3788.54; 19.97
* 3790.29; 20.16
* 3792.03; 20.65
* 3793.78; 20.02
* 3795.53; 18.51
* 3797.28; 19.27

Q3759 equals 21.85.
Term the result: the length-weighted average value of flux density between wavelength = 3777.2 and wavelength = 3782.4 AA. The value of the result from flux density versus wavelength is 20.6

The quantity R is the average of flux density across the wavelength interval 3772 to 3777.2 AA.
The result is 21.1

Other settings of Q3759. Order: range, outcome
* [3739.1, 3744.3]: 21.96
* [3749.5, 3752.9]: 21.12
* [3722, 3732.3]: 22.54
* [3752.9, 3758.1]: 22.2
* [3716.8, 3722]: 21.68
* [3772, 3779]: 20.81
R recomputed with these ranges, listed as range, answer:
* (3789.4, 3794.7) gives 20.2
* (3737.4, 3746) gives 22.3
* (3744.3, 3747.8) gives 22.7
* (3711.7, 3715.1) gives 21.8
